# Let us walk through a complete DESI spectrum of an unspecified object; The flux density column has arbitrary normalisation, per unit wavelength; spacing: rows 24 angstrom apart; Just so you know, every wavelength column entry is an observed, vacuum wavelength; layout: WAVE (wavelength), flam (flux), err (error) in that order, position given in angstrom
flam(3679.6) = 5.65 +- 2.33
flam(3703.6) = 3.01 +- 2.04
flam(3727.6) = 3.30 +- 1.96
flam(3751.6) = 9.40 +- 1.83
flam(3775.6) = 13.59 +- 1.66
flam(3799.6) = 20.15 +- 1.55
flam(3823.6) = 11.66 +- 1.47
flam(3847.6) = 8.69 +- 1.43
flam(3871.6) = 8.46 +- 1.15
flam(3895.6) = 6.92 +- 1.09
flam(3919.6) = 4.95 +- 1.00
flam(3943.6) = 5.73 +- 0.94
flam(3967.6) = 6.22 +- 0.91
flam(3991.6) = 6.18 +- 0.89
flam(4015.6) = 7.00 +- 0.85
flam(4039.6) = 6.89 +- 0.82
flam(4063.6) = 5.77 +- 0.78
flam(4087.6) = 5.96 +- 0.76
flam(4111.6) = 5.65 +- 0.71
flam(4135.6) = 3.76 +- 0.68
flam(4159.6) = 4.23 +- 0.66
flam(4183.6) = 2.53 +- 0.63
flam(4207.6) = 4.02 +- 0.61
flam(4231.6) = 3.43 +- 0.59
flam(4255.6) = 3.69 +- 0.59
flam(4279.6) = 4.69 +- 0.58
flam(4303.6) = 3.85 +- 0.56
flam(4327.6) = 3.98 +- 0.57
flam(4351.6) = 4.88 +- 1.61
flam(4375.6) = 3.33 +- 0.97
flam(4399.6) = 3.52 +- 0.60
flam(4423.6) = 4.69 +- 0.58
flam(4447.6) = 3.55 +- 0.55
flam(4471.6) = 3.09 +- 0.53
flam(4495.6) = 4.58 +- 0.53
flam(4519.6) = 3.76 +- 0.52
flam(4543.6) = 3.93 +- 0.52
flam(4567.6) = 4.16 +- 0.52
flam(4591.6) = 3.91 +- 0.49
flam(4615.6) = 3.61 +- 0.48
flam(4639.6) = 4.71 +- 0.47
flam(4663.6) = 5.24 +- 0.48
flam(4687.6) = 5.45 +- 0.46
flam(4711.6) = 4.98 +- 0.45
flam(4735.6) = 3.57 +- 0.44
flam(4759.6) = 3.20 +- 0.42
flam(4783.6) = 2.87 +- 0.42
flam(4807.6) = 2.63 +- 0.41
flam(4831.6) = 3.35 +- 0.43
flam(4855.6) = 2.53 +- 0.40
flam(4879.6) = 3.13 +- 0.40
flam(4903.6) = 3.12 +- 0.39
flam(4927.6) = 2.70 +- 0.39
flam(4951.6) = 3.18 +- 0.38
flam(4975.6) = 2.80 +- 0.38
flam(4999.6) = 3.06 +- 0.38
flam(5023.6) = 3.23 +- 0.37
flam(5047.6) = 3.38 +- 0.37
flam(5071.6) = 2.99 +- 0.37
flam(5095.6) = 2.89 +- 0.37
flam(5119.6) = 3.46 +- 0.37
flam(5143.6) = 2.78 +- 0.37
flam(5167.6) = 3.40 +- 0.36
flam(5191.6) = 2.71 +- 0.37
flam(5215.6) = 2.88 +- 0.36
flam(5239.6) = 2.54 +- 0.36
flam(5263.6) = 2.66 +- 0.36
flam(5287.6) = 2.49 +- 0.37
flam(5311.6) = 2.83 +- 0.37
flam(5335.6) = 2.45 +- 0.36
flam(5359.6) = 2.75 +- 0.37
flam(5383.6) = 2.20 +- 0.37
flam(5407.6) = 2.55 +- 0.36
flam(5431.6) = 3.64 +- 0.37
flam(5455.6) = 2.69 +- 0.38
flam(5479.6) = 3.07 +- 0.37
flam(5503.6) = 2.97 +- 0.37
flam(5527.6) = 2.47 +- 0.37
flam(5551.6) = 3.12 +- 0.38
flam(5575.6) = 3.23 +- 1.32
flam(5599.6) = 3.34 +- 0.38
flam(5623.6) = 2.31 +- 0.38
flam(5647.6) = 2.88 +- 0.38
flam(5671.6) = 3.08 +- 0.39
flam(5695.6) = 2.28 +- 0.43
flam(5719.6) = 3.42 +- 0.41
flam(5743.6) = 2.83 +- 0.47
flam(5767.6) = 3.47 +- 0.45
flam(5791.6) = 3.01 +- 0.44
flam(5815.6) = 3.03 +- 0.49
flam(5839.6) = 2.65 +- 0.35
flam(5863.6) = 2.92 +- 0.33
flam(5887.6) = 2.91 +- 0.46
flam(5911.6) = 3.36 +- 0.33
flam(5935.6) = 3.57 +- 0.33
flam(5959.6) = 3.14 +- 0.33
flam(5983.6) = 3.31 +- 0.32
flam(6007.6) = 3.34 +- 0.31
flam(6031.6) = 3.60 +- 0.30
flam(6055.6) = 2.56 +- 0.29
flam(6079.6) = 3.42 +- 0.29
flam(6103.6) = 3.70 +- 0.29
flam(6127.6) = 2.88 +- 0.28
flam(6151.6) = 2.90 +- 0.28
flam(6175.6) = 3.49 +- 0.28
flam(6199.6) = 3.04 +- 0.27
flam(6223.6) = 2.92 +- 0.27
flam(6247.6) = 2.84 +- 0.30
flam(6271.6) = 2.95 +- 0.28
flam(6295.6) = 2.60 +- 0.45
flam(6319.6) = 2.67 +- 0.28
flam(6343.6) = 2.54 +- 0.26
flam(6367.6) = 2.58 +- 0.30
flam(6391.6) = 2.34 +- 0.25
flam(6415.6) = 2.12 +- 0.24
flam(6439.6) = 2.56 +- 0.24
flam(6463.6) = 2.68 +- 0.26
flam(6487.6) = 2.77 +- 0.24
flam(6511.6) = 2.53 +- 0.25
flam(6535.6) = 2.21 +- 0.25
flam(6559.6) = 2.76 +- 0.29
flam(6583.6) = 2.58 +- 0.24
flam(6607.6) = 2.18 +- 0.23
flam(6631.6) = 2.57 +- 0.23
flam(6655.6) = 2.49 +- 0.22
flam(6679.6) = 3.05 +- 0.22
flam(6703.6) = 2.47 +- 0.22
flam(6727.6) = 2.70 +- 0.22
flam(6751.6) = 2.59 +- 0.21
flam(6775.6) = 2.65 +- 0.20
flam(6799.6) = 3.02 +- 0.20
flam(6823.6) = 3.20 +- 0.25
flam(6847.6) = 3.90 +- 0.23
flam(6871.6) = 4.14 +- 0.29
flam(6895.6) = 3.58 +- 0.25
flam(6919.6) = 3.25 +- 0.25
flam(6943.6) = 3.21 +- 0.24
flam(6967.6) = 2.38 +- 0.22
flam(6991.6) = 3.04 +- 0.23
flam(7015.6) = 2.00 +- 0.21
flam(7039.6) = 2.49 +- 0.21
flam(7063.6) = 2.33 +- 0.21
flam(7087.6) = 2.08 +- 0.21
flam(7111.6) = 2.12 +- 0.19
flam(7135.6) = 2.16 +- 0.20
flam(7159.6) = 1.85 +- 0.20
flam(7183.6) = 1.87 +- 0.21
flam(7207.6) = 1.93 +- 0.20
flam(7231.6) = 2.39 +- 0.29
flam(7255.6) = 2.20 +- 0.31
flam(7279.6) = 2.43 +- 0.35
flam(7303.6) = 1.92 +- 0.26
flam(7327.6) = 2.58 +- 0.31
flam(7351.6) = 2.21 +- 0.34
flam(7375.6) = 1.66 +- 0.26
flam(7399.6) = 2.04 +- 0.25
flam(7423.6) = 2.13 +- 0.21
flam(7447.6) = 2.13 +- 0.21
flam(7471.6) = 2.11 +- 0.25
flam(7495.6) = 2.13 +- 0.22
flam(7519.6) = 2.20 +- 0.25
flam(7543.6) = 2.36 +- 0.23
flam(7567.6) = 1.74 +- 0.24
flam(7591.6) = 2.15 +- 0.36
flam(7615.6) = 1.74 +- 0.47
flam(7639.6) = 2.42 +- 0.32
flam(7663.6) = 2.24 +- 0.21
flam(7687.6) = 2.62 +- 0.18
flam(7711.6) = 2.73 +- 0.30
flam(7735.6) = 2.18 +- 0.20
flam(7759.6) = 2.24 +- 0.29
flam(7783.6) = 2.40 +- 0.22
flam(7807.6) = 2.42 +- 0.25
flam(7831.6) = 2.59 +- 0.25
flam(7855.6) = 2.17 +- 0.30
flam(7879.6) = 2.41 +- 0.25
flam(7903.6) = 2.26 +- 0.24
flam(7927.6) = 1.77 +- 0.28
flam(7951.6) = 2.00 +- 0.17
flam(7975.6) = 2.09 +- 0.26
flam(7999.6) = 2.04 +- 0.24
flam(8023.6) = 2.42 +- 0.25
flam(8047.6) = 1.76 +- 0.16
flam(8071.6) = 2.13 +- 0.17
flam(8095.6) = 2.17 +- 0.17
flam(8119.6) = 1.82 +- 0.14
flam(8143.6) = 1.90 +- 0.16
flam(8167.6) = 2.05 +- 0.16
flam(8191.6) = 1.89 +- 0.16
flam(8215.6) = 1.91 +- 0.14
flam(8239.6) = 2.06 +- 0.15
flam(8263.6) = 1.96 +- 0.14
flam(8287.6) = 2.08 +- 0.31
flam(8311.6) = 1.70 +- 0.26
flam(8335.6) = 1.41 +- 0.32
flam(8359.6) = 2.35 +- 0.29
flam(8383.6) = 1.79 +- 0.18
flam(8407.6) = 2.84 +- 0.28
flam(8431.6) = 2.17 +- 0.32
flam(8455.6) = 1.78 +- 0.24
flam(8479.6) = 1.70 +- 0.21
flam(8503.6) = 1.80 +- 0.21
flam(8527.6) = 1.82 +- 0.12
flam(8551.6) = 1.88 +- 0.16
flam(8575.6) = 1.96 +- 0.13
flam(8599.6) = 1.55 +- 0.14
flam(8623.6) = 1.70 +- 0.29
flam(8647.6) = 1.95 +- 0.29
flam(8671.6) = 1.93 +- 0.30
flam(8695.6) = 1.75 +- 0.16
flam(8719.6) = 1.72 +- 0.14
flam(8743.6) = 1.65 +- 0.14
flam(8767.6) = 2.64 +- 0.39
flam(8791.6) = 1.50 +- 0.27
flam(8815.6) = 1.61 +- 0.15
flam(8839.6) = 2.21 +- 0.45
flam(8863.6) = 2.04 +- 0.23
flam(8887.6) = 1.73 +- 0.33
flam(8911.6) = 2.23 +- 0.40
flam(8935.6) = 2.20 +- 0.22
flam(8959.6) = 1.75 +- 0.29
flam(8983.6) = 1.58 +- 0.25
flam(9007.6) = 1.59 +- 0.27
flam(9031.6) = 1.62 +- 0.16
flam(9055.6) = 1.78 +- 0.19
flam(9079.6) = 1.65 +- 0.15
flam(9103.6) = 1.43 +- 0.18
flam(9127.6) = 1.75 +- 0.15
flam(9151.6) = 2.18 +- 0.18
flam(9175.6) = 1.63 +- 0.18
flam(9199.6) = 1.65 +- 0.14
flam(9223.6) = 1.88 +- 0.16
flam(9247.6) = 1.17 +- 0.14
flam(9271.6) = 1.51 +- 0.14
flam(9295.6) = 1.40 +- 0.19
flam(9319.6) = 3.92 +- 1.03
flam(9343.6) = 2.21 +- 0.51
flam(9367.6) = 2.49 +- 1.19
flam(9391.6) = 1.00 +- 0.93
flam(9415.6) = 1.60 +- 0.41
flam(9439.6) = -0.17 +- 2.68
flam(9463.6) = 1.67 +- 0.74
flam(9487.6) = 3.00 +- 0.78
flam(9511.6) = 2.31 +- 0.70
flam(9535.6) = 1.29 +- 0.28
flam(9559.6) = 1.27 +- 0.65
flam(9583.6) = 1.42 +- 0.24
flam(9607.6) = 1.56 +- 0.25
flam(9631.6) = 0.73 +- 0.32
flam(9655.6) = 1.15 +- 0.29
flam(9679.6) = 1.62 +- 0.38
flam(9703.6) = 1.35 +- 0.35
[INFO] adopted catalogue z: 1.46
